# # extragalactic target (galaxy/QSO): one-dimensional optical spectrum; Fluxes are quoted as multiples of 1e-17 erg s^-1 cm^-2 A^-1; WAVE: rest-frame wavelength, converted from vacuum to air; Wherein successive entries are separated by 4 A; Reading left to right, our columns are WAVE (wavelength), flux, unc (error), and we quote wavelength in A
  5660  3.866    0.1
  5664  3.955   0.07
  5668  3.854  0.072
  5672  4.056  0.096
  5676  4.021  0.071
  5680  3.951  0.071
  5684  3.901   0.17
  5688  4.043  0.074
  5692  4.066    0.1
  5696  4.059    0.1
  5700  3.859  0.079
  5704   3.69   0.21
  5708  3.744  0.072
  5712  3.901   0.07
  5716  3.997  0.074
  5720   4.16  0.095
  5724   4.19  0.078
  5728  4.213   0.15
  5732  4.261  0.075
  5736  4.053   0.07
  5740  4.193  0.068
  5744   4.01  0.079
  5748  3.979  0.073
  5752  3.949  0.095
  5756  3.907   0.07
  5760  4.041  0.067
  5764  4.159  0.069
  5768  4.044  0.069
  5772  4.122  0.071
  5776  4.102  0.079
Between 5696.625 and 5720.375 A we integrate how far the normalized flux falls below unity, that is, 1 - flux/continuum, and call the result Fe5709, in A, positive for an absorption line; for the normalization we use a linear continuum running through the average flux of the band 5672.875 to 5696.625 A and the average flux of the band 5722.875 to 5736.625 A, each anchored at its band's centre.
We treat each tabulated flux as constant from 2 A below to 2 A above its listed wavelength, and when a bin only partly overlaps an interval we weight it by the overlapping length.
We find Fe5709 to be 1.3 A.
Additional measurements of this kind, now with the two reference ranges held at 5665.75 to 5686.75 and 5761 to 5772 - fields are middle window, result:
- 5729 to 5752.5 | -0.2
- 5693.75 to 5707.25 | 0.5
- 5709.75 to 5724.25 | -0.1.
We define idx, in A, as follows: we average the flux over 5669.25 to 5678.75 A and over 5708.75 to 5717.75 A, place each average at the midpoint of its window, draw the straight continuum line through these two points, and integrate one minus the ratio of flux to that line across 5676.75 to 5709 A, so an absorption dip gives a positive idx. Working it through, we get 0.38 A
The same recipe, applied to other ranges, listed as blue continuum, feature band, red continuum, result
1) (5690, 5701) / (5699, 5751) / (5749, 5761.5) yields -0.5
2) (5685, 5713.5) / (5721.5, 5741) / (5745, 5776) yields -1.0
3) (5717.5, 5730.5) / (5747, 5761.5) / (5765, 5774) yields 0.6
